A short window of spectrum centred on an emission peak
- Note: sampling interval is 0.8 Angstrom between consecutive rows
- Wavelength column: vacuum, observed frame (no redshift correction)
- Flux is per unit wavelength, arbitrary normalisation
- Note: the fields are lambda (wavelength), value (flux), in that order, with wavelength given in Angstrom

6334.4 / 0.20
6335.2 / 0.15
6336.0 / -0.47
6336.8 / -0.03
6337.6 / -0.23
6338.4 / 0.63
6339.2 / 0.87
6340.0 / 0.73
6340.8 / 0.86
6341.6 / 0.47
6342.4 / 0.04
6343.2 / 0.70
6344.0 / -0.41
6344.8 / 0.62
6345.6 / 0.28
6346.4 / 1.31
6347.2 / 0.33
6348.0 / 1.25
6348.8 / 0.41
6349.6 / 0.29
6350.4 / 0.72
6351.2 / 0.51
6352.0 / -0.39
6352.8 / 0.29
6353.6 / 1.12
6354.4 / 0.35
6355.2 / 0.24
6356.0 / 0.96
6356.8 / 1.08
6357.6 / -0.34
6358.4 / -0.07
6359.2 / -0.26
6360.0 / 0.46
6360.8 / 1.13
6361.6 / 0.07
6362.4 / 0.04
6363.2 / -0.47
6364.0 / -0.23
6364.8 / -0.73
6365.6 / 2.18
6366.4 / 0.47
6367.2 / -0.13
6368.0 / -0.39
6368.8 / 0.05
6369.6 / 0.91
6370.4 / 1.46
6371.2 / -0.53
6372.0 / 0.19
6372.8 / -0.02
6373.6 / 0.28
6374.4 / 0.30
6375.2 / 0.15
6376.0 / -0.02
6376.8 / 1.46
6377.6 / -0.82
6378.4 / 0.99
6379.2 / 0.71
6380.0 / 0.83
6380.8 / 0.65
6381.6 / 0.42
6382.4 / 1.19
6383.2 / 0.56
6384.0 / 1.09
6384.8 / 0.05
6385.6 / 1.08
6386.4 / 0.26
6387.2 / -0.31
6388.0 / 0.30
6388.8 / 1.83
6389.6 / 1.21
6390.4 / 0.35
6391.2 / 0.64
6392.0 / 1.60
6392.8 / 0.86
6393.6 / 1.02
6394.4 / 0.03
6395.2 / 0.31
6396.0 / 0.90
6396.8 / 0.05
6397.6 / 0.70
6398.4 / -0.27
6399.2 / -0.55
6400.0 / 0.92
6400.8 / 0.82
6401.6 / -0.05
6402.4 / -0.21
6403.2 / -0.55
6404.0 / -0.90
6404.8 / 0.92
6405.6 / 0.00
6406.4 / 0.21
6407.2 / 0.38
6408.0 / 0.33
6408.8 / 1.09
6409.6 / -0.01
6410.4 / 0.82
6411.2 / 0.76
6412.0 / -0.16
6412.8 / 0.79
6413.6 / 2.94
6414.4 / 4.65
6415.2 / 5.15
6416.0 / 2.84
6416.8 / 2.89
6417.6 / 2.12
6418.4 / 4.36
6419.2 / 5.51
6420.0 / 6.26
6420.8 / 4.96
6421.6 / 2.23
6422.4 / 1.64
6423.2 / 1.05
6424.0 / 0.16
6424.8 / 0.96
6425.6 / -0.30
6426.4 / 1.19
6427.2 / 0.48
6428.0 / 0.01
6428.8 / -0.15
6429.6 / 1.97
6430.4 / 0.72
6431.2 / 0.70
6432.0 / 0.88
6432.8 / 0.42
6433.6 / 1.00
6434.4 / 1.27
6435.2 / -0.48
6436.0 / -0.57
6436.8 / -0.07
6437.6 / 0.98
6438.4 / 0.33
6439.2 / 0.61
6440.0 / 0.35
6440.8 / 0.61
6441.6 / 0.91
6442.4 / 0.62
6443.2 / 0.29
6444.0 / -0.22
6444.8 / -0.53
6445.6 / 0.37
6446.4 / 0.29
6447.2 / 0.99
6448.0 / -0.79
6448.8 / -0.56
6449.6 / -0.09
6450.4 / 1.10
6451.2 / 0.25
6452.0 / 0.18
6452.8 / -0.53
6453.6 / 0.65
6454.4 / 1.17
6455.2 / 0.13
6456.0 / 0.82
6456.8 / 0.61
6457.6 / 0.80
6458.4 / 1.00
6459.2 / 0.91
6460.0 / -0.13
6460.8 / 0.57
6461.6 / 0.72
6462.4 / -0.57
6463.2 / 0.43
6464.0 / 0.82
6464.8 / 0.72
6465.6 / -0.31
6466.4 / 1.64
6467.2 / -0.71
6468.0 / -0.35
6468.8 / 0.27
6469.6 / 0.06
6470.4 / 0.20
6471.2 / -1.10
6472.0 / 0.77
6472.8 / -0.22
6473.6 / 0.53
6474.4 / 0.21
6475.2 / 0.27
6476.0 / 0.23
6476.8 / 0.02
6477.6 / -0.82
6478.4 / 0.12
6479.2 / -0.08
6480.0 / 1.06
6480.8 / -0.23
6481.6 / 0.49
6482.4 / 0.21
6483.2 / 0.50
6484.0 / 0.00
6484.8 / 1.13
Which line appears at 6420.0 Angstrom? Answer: [O II] 3727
